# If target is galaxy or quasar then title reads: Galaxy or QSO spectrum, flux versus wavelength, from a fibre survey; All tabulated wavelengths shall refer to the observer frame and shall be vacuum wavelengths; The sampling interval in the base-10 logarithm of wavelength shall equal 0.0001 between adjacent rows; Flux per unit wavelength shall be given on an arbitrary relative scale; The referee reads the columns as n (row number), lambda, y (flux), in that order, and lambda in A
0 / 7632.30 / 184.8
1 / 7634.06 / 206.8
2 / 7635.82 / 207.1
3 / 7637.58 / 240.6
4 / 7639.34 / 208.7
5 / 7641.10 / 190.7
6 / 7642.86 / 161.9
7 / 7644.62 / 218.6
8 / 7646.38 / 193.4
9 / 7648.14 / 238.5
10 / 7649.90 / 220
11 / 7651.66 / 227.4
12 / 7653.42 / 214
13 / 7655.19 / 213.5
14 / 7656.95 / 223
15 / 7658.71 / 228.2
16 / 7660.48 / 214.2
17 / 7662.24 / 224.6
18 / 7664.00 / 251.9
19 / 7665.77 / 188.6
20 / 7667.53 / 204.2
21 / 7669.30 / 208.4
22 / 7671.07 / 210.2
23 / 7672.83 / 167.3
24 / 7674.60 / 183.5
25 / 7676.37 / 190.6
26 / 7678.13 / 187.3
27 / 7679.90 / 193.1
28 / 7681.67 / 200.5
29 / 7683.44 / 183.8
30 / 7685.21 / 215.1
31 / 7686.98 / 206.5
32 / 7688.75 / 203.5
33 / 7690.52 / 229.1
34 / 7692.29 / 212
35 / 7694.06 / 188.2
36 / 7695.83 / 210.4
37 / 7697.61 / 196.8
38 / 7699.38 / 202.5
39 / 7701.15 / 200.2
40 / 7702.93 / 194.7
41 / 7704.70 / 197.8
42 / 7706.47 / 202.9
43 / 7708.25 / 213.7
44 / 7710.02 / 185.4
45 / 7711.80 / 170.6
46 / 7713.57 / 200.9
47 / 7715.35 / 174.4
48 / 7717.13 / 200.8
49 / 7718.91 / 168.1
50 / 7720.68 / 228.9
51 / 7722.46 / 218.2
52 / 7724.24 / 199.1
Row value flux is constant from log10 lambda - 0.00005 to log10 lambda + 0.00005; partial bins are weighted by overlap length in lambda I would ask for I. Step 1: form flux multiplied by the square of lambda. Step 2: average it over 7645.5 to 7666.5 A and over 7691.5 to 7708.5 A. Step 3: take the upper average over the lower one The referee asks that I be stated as 0.93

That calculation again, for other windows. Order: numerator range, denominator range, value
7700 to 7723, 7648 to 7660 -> 0.90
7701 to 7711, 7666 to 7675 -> 1.03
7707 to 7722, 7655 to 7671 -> 0.90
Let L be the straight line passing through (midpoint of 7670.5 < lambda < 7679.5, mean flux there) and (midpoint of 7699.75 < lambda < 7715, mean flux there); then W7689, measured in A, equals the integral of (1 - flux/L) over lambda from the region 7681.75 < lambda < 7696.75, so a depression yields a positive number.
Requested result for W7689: -1.2 A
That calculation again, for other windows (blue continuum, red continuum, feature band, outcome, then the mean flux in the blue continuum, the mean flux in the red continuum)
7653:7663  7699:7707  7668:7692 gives 1.2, 220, 199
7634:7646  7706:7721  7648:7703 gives -2.3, 204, 192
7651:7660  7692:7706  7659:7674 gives 0.5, 221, 200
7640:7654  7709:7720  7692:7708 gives -0.9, 208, 185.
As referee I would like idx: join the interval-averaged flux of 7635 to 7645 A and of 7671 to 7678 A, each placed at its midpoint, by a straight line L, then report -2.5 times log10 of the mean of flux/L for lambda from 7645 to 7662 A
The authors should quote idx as -0.12 mag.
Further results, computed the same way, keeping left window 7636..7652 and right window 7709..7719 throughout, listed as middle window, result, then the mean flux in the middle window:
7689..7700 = -0.08 mag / 206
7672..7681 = 0.08 mag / 185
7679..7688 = -0.02 mag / 200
